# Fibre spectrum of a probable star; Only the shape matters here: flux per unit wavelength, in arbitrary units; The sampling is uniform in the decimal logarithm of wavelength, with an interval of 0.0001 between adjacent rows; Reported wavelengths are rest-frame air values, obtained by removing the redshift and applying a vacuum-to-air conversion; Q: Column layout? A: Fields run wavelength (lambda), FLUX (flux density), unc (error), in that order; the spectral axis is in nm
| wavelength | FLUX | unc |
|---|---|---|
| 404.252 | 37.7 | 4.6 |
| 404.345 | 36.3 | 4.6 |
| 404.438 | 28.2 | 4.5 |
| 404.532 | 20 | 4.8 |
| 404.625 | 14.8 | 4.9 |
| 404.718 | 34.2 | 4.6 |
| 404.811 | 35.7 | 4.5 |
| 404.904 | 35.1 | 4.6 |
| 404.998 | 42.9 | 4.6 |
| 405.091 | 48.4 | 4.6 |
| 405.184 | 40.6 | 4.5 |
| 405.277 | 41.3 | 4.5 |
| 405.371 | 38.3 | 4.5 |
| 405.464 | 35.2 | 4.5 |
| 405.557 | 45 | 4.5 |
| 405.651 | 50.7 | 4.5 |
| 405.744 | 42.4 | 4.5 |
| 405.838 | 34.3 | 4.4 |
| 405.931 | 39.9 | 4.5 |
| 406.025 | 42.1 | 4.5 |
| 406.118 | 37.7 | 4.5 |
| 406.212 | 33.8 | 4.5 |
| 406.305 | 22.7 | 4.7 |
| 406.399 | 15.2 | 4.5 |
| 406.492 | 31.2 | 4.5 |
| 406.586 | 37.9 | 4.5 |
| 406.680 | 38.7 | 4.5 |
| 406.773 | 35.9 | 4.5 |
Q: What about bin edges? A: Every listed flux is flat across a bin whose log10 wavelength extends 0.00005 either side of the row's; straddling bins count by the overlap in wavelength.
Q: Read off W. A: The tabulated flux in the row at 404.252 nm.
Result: 37.7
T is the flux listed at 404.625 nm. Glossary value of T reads 14.8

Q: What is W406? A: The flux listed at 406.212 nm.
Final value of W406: 33.8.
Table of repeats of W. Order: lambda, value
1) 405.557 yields 45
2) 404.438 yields 28.2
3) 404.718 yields 34.2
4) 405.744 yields 42.4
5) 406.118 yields 37.7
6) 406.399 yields 15.2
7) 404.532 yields 20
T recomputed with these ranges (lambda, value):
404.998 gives 42.9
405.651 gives 50.7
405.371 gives 38.3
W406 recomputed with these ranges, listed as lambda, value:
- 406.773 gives 35.9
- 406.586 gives 37.9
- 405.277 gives 41.3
